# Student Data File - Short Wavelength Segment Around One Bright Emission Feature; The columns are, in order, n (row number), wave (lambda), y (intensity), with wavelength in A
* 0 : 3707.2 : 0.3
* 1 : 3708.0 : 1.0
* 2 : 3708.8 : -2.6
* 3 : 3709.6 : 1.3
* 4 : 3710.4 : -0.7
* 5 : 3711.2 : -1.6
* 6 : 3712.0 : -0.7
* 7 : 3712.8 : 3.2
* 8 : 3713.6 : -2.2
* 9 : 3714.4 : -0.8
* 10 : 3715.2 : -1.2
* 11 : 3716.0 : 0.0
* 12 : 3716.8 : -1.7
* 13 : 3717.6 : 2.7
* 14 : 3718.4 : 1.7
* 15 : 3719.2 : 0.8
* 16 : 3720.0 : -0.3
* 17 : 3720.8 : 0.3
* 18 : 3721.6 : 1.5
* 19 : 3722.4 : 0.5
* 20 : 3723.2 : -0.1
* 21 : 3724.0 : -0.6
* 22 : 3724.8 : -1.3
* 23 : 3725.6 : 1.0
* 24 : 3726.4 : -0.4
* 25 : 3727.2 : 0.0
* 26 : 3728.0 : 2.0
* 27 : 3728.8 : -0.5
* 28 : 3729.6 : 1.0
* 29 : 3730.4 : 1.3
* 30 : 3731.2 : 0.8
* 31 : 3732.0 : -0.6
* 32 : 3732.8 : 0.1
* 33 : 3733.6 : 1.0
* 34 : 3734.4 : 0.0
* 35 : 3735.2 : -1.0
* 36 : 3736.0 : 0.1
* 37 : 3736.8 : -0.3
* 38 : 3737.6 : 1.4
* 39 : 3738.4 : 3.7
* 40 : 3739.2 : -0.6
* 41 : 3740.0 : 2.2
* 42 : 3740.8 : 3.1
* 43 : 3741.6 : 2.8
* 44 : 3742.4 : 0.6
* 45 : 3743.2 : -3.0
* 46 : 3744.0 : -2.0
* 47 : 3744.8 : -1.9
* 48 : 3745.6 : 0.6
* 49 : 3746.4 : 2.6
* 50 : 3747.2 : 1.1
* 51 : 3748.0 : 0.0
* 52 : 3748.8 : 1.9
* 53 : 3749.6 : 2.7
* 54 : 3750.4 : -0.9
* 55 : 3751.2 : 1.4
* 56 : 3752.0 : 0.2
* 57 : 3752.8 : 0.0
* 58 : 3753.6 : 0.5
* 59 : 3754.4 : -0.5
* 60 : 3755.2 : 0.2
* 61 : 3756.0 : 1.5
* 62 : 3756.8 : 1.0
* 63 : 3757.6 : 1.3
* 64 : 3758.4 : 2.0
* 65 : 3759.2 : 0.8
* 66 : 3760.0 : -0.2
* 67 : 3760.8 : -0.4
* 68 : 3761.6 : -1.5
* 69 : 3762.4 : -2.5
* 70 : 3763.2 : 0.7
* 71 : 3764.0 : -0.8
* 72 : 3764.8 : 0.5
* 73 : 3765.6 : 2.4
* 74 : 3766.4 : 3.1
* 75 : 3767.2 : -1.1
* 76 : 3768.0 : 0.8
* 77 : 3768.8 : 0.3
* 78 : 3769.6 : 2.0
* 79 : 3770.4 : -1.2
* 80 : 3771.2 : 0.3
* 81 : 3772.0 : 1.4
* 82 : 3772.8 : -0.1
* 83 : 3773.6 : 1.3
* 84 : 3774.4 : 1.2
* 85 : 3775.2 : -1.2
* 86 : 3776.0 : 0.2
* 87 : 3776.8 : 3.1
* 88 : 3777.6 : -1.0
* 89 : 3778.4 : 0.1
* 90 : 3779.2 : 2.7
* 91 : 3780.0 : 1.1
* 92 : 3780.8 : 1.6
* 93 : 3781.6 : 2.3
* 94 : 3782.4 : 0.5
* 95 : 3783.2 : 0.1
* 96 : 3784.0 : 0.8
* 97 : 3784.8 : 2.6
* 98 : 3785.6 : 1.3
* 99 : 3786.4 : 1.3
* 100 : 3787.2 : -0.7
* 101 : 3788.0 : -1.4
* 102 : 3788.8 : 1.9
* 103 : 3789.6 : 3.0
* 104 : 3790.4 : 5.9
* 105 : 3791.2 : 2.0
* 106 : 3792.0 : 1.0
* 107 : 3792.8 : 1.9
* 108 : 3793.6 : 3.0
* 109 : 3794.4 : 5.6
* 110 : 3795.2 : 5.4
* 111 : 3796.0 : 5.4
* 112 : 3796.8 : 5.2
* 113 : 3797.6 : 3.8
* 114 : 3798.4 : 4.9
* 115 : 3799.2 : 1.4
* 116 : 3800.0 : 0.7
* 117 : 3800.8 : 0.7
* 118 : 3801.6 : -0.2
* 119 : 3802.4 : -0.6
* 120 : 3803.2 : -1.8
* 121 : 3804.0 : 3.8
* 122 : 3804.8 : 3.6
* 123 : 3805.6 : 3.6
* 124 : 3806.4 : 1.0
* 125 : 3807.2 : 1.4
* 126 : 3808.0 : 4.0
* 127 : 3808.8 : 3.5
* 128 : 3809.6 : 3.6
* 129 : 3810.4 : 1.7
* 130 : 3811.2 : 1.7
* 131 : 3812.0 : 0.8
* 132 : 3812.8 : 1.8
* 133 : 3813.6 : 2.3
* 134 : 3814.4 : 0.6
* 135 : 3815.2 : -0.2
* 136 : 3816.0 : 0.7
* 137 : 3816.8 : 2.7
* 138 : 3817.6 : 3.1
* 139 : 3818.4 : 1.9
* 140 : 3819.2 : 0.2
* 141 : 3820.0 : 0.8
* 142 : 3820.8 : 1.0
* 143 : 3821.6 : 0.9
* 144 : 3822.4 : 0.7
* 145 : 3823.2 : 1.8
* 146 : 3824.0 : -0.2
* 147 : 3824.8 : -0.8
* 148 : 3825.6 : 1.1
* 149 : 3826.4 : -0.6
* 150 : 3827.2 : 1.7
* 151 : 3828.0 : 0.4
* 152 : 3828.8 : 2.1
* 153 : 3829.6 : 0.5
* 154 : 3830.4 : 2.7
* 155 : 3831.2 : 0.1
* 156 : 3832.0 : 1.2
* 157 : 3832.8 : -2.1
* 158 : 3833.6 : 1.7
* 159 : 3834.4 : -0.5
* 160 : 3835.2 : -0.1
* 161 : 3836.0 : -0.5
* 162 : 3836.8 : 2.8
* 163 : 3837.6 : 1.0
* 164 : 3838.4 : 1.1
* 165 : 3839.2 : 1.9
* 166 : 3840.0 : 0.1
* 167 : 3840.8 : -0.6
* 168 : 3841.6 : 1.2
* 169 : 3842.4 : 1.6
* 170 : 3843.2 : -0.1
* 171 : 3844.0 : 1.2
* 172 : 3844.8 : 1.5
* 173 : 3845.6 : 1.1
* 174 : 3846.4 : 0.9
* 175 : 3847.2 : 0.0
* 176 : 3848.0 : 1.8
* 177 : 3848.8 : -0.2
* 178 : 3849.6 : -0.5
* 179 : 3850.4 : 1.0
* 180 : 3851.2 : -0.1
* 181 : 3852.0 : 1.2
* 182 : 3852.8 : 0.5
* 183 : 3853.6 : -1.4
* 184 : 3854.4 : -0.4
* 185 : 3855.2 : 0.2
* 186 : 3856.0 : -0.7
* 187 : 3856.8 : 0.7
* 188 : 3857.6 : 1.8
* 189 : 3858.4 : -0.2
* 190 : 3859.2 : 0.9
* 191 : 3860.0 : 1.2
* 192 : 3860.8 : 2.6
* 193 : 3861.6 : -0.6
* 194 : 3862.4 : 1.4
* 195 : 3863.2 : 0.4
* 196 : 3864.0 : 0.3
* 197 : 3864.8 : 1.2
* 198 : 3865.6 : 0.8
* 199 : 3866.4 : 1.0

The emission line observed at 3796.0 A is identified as Ly-alpha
